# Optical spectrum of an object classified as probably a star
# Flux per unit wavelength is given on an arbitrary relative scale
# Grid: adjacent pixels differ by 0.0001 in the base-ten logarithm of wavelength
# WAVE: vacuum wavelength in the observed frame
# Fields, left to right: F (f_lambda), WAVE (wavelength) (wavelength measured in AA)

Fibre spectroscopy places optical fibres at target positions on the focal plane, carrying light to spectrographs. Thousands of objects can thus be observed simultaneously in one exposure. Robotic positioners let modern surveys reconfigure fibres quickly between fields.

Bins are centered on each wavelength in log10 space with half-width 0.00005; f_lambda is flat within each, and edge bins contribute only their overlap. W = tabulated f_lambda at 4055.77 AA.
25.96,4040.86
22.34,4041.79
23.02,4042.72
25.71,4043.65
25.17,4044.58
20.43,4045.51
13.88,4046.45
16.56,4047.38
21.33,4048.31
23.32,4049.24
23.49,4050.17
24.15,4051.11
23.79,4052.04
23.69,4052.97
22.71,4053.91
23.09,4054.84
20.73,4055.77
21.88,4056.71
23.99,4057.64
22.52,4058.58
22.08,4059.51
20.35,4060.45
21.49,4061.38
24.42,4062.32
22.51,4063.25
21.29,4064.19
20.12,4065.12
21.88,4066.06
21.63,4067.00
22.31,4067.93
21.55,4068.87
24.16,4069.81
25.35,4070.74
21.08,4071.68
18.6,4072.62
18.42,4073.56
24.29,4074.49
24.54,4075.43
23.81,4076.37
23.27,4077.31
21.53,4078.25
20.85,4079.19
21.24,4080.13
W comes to 20.73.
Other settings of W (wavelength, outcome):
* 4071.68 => 21.08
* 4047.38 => 16.56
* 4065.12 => 20.12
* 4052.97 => 23.69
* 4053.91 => 22.71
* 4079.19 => 20.85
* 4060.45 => 20.35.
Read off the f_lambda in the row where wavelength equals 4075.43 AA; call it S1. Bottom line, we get 24.54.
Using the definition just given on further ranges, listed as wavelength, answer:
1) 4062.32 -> 24.42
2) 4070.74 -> 25.35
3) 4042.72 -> 23.02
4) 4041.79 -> 22.34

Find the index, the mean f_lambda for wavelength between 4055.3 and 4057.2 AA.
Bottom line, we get 21.4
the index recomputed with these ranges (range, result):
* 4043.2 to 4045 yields 25.5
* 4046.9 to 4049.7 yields 20.4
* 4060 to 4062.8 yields 22.1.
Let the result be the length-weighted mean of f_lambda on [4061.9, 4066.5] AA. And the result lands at 22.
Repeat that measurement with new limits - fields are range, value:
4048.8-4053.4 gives 23.7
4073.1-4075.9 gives 22.5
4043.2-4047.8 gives 20.4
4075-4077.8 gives 23.8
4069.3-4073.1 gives 22.3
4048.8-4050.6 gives 23.4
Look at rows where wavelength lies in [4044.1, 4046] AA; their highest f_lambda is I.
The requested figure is 25.17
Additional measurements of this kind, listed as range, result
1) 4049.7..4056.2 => 24.15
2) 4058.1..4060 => 22.52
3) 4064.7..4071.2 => 25.35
